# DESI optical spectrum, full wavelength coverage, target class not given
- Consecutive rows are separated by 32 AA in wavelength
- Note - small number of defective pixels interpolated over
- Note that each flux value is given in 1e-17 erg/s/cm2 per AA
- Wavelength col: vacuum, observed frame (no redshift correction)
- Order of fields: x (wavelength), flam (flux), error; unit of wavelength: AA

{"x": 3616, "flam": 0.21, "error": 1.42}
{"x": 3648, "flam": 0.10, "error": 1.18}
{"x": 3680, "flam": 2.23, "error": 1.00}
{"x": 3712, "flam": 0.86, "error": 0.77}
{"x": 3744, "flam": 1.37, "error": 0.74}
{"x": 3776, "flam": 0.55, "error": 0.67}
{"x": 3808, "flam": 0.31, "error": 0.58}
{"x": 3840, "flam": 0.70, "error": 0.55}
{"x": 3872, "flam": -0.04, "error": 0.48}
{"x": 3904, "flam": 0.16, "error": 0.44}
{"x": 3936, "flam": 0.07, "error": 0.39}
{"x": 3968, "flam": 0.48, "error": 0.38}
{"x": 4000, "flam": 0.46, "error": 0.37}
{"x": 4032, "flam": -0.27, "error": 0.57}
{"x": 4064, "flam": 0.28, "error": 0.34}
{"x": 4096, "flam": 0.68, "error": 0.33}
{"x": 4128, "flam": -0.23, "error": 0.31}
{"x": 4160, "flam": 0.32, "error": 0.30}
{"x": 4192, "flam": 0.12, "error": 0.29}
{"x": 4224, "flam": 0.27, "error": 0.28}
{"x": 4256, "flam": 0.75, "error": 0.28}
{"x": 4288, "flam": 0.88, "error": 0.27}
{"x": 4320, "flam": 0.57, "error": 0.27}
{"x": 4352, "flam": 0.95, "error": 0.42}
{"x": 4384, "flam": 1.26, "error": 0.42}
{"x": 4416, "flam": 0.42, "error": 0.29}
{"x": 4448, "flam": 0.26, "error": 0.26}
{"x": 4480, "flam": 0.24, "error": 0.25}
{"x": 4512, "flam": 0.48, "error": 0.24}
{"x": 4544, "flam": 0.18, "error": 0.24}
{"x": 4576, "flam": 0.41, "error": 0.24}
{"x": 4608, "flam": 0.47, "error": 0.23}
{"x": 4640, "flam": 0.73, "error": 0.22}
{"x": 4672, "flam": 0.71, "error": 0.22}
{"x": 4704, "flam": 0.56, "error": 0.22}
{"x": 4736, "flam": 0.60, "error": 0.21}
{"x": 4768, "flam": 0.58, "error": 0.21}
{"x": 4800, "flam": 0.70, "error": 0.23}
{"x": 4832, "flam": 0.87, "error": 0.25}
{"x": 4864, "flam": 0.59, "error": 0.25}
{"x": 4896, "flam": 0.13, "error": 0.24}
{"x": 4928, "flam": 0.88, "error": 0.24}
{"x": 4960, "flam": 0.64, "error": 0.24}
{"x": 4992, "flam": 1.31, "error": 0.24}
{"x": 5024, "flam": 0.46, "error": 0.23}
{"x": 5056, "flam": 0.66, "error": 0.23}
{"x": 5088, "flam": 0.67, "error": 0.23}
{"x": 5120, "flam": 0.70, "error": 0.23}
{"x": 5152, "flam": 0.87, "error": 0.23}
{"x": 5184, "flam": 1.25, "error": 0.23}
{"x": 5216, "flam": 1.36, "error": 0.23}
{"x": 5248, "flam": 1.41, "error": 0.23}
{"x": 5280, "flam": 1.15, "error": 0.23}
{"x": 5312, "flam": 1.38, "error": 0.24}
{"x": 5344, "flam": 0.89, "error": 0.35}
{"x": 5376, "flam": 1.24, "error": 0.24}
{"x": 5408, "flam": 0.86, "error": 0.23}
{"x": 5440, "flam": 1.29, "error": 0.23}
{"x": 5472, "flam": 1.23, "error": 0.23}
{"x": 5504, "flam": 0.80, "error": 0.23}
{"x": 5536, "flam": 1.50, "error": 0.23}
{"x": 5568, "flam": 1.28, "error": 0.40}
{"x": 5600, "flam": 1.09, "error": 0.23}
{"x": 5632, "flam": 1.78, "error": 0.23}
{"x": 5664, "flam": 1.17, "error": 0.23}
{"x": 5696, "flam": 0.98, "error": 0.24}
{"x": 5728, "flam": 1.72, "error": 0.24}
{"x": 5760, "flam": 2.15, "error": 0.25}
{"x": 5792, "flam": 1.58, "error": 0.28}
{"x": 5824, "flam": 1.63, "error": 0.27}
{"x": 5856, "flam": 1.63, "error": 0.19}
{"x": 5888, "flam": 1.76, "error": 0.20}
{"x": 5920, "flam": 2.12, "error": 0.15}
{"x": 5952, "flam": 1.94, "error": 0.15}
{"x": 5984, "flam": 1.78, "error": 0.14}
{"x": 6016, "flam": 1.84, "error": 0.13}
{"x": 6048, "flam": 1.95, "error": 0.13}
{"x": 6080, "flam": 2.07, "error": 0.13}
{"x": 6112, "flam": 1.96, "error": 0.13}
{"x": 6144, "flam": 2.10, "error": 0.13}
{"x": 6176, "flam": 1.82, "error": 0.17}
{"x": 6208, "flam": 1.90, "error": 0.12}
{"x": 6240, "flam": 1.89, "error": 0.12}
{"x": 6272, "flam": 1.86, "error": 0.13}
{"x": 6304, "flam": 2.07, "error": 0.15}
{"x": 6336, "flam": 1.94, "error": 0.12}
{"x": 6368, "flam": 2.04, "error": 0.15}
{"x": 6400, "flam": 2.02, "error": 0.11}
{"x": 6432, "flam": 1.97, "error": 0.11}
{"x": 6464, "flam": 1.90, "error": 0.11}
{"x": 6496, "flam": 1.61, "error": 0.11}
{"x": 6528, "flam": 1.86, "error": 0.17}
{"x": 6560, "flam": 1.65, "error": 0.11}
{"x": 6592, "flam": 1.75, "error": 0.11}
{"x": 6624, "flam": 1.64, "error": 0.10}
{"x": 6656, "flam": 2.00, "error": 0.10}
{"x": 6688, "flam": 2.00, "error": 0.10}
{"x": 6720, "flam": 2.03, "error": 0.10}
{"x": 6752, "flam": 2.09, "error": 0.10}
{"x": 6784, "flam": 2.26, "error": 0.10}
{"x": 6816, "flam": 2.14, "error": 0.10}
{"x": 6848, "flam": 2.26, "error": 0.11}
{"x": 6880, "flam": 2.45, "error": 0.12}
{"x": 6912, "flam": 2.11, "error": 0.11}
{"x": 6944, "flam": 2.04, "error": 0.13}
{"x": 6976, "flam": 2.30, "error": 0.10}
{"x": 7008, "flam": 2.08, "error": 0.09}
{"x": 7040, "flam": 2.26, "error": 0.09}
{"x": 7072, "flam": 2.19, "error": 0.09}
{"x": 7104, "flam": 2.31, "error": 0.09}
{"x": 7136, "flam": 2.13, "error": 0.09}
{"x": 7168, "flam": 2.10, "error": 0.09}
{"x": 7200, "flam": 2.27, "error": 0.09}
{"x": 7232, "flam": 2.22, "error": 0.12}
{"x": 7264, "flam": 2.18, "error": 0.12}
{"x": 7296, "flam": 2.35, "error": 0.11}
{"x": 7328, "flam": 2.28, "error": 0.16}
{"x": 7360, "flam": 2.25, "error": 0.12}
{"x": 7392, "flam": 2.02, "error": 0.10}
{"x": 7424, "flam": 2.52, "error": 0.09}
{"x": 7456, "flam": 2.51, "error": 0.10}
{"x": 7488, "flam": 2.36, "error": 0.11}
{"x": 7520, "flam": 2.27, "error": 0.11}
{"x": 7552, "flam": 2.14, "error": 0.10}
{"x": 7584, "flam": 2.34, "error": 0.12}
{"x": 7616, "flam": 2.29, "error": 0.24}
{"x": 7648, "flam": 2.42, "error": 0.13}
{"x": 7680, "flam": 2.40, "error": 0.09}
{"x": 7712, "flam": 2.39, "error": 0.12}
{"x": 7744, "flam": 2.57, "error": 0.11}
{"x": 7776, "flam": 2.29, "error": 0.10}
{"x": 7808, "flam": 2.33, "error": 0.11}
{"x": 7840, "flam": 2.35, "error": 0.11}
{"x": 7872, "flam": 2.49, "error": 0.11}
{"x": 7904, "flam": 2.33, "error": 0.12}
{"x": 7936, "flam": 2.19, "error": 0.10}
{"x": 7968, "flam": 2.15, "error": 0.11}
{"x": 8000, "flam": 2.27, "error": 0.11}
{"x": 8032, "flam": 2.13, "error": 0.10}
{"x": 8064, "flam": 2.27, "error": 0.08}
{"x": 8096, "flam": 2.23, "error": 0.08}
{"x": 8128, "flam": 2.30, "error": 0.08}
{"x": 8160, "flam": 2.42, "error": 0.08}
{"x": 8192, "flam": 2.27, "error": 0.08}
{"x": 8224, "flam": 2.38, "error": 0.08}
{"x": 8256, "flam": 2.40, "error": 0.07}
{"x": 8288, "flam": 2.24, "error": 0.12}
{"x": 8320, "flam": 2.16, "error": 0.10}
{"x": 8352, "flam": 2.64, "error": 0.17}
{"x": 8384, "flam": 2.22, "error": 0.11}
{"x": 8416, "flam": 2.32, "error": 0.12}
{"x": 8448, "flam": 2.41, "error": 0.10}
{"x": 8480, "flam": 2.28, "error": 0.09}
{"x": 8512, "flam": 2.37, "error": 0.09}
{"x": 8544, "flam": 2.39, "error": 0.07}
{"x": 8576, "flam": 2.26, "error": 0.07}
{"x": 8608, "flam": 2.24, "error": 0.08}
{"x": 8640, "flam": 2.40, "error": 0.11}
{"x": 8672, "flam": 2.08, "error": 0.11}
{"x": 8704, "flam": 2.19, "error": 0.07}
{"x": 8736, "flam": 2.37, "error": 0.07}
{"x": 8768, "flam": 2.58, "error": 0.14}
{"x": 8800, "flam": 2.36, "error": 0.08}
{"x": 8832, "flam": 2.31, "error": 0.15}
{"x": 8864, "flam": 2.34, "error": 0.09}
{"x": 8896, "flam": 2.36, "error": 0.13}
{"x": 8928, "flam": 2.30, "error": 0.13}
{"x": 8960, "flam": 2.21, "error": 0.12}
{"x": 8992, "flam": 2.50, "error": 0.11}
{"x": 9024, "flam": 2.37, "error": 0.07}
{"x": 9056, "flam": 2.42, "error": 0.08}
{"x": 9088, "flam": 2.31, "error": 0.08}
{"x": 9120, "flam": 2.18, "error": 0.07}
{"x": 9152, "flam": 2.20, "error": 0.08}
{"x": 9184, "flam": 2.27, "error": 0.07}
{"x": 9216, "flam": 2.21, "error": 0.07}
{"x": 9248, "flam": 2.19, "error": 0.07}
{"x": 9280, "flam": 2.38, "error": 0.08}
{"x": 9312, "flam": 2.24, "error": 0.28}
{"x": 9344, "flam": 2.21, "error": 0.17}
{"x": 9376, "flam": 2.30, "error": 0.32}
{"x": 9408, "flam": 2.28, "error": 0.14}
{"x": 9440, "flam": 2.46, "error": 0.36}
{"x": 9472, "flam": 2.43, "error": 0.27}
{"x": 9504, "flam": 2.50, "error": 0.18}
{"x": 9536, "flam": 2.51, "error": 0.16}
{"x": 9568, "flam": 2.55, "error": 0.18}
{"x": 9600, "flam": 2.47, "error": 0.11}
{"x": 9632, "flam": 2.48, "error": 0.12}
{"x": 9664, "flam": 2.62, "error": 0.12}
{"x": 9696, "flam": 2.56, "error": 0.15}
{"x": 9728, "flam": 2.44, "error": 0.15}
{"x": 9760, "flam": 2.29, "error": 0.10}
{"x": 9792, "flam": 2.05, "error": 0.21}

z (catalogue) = 0.28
